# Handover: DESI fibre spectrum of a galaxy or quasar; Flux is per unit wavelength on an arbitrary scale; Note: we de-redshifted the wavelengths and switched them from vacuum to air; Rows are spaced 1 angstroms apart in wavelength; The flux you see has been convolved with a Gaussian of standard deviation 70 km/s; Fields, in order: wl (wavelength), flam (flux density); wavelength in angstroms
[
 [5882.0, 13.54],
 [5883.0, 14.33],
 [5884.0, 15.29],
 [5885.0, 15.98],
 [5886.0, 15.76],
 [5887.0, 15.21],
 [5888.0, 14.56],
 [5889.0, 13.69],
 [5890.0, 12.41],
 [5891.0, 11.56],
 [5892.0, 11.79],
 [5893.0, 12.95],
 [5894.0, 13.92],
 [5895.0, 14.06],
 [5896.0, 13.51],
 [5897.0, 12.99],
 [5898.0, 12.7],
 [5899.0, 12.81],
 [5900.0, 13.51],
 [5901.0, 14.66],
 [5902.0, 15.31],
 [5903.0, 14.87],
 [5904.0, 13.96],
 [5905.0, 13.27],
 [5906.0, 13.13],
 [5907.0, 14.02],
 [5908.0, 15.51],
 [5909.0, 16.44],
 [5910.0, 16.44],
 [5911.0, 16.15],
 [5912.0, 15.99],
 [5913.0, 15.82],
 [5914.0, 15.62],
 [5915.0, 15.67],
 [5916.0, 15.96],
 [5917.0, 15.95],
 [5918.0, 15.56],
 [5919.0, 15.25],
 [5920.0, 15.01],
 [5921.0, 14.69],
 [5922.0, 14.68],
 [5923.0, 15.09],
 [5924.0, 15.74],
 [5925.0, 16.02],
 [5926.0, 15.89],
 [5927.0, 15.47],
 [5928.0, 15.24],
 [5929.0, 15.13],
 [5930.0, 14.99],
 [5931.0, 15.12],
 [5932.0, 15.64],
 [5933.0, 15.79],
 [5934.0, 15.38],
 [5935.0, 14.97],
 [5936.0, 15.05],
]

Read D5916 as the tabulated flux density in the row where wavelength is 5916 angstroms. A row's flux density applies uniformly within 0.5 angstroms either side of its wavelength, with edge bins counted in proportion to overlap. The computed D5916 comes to 15.96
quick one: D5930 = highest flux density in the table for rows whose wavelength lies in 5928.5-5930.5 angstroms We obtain 15.13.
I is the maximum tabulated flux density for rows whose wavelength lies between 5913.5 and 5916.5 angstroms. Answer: 15.96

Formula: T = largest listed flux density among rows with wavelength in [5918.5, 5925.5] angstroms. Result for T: 16.02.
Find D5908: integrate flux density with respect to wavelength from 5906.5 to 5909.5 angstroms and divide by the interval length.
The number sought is 15.3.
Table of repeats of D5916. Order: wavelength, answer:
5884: 15.29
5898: 12.7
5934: 15.38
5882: 13.54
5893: 12.95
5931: 15.12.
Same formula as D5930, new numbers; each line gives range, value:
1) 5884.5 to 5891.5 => 15.98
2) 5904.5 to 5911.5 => 16.44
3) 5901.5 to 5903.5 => 15.31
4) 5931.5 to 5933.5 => 15.79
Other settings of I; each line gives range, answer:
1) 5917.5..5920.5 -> 15.56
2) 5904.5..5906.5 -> 13.27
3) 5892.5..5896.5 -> 14.06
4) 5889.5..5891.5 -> 12.41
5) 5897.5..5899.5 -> 12.81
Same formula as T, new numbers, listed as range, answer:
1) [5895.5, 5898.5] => 13.51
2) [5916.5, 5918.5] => 15.95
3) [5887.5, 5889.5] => 14.56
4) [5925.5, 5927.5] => 15.89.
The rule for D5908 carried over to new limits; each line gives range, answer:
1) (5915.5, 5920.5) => 15.5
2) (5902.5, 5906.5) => 13.8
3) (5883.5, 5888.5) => 15.4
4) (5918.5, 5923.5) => 14.9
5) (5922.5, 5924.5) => 15.4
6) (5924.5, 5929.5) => 15.6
